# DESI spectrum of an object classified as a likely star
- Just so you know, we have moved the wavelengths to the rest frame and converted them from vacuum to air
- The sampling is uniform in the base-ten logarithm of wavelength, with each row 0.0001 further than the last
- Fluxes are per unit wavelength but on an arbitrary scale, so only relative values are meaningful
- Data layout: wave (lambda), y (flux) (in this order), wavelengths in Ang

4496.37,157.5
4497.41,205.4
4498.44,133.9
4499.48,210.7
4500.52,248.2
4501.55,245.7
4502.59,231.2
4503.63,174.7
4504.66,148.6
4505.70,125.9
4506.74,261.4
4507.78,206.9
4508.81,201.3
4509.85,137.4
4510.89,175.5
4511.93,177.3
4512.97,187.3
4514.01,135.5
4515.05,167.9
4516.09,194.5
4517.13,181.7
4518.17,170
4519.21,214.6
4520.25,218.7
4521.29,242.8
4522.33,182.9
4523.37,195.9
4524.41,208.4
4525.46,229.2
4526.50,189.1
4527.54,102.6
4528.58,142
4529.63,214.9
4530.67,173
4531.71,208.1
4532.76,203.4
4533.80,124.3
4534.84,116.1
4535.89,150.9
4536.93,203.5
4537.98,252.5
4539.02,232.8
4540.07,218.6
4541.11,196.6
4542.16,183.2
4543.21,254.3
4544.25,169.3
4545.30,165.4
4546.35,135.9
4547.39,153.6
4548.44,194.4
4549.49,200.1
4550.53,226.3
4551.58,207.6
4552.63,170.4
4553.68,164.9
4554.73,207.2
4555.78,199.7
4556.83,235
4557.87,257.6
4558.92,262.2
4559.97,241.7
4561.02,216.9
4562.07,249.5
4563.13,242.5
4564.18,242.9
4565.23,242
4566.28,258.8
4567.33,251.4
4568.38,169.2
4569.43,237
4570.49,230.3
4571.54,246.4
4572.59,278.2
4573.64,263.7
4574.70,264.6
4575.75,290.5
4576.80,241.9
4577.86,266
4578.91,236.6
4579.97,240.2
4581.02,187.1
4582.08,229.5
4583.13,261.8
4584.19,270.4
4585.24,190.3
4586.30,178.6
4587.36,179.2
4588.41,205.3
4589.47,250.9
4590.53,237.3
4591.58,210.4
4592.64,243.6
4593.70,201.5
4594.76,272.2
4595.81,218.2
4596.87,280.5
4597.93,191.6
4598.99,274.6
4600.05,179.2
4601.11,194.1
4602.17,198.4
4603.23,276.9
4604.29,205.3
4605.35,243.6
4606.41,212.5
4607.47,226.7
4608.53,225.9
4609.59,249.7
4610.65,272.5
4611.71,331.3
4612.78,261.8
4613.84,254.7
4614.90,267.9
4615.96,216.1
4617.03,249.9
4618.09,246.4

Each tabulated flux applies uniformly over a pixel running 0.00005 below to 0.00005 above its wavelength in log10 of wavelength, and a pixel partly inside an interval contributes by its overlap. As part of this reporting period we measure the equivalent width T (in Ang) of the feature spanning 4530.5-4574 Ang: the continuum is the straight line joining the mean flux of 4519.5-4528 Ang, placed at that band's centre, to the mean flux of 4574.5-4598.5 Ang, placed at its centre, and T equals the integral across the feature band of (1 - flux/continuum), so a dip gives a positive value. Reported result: 0.6 Ang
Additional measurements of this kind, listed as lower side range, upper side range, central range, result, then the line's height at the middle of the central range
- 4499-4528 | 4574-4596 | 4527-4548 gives 2.6 Ang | 205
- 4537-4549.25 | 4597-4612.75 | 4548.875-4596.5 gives -3.4 Ang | 216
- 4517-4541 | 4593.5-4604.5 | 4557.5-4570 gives -1.8 Ang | 209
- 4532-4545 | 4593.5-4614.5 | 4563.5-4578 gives -2.2 Ang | 215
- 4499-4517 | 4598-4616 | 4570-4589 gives -0.9 Ang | 226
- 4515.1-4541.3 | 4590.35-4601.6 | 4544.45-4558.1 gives 0.8 Ang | 203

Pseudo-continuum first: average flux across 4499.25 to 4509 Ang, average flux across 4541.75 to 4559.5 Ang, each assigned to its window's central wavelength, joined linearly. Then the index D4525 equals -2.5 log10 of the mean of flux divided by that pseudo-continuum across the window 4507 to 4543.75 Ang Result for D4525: 0.08 mag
